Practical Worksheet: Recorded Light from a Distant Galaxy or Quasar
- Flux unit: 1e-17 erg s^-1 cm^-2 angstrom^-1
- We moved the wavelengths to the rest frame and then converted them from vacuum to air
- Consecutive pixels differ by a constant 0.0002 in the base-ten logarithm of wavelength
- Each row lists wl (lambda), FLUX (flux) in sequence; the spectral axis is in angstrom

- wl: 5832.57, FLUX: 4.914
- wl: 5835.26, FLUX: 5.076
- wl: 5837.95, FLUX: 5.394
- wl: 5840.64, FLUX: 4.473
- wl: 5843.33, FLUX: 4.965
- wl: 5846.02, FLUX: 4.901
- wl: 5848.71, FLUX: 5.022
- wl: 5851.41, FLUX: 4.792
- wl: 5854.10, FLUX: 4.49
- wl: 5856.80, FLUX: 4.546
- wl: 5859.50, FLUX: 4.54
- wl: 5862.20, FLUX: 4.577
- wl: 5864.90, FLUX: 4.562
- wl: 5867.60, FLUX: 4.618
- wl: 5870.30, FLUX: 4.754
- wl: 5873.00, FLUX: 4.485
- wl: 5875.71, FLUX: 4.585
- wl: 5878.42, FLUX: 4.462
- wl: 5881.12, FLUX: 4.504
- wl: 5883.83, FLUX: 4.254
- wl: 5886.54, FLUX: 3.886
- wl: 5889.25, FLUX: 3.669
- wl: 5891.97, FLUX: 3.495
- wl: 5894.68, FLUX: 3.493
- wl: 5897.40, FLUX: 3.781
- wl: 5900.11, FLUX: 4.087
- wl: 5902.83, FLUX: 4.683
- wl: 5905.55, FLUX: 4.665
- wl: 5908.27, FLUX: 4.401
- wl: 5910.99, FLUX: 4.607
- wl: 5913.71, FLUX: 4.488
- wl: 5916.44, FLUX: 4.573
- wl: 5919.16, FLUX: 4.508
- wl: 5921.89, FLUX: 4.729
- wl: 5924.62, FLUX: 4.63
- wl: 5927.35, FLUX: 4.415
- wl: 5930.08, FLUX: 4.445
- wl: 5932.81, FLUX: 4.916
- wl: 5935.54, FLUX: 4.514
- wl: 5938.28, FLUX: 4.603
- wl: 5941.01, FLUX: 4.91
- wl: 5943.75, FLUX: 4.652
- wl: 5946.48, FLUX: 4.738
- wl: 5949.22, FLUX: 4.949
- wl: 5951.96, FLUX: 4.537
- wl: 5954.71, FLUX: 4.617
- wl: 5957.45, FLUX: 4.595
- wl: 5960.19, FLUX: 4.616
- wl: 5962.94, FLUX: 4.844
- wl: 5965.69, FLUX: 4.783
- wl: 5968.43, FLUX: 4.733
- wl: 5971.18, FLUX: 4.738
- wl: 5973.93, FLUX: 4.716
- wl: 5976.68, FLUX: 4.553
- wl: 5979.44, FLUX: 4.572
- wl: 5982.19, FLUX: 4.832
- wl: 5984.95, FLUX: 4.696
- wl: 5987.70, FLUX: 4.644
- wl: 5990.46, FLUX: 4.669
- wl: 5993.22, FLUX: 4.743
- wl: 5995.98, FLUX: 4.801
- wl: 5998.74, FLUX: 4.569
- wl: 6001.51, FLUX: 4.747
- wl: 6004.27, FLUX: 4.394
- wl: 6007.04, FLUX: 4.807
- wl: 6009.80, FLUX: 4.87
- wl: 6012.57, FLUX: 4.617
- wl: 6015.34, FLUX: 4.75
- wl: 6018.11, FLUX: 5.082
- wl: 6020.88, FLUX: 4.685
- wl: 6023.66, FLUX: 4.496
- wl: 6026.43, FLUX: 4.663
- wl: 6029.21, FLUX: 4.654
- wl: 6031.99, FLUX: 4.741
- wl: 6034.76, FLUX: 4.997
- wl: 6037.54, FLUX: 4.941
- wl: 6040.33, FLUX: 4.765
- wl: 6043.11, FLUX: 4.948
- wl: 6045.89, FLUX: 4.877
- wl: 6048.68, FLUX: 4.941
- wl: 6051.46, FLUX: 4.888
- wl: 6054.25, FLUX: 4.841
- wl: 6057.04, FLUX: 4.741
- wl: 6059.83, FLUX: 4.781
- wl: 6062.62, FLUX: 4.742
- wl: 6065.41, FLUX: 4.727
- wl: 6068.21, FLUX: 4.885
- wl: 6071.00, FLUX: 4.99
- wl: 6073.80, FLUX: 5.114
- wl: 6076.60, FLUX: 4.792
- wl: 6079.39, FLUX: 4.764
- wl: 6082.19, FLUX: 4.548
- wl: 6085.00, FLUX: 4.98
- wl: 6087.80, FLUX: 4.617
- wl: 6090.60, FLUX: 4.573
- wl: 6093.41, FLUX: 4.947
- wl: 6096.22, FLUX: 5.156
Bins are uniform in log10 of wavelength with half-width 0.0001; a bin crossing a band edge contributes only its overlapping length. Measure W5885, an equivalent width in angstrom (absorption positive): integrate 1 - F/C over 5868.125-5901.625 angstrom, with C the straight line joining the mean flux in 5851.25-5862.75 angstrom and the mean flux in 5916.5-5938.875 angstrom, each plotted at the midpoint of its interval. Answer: 3.2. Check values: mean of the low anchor 4.57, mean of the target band 4.14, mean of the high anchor 4.59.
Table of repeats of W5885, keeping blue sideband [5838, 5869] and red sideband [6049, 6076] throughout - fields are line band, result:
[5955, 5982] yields 0.6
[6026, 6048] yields 0.0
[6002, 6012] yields 0.3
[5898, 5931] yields 1.7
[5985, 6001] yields 0.4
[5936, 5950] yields 0.1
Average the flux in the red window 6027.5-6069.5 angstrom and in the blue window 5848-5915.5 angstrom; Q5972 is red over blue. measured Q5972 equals 1.1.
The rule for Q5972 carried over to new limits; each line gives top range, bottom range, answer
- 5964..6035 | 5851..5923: 1.08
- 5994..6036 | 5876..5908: 1.15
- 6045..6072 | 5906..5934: 1.06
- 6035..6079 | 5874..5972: 1.09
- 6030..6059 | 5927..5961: 1.04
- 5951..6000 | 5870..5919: 1.10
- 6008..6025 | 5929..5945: 1.02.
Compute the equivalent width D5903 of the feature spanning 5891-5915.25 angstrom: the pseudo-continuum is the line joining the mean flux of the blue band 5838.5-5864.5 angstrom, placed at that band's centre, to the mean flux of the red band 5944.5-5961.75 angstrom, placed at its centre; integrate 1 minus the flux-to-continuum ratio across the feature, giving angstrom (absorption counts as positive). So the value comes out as 2.54 angstrom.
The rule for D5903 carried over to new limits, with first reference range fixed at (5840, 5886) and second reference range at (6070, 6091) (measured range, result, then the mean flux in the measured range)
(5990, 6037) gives 0.2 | 4.73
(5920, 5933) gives 0.2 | 4.59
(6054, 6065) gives 0.0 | 4.77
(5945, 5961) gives 0.0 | 4.68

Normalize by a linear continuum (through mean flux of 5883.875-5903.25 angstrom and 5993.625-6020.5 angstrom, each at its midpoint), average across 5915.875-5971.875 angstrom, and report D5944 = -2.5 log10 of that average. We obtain -0.104 mag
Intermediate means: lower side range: 3.86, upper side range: 4.74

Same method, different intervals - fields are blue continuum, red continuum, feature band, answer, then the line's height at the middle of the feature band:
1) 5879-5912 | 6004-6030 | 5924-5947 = -0.08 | 4.32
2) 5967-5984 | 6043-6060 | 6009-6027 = 0.01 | 4.79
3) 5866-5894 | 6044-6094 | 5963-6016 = -0.03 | 4.58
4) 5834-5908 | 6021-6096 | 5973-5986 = 0.00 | 4.67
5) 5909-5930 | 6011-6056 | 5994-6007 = 0.02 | 4.73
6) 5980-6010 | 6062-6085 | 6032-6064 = -0.02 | 4.79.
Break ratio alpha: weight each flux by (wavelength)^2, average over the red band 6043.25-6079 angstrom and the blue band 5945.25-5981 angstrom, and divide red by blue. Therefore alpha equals 1.07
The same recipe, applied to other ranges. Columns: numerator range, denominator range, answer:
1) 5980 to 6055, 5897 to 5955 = 1.07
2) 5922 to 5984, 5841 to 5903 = 1.10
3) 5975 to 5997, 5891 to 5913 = 1.15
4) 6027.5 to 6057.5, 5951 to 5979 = 1.07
